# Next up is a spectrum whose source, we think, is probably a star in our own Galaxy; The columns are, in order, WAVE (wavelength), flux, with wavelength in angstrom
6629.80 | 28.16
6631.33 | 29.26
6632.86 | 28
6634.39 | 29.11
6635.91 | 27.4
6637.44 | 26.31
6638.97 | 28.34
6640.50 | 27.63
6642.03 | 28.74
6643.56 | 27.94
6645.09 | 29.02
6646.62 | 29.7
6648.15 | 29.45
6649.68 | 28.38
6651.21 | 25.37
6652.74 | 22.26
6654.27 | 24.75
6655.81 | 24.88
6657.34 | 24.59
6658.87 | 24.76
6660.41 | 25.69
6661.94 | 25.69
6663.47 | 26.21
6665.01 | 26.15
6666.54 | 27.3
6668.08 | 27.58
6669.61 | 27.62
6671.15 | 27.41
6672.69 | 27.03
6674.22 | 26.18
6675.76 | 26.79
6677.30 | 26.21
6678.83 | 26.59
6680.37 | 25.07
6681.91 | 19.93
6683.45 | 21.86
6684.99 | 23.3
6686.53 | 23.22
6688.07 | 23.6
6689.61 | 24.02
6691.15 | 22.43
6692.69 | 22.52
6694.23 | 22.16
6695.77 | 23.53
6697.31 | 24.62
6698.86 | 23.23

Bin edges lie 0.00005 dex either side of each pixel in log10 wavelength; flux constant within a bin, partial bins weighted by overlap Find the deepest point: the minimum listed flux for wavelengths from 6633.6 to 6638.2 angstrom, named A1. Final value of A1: 26.31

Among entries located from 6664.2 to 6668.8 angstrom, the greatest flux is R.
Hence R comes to 27.58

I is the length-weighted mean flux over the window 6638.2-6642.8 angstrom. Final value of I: 28.2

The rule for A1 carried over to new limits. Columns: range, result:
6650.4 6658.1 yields 22.26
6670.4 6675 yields 26.18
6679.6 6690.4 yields 19.93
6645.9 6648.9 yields 29.45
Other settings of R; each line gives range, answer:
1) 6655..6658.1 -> 24.88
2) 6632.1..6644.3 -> 29.11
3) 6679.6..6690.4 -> 25.07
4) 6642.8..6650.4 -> 29.7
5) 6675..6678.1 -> 26.79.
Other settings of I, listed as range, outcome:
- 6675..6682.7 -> 24.9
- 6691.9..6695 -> 22.4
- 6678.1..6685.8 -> 23.3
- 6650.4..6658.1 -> 24.4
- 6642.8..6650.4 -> 28.9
